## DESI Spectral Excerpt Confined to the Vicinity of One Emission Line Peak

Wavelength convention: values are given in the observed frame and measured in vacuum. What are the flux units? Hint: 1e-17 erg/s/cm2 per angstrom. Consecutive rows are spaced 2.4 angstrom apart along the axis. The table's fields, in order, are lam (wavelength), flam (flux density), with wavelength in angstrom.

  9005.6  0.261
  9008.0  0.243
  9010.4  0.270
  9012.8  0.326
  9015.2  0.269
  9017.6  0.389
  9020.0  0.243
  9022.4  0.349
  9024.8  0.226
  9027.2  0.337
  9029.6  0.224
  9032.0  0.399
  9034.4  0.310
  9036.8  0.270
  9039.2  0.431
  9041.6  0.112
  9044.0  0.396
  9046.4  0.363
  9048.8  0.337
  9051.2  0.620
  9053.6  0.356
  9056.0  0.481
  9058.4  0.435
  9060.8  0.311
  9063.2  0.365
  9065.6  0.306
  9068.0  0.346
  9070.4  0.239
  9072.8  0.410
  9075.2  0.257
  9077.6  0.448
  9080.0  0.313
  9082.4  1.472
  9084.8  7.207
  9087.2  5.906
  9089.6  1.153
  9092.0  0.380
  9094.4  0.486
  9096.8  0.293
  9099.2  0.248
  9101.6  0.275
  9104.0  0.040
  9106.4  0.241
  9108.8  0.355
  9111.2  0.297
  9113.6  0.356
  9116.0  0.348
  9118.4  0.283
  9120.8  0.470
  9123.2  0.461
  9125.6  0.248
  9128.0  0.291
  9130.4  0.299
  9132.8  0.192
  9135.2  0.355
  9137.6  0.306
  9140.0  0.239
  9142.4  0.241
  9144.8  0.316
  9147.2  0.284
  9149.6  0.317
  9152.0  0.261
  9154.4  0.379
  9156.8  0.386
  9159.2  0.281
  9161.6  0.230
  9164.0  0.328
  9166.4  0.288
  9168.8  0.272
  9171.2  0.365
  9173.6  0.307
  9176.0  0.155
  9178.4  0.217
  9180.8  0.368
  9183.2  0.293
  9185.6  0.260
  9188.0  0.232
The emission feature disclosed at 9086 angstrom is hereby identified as [O III] 5007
